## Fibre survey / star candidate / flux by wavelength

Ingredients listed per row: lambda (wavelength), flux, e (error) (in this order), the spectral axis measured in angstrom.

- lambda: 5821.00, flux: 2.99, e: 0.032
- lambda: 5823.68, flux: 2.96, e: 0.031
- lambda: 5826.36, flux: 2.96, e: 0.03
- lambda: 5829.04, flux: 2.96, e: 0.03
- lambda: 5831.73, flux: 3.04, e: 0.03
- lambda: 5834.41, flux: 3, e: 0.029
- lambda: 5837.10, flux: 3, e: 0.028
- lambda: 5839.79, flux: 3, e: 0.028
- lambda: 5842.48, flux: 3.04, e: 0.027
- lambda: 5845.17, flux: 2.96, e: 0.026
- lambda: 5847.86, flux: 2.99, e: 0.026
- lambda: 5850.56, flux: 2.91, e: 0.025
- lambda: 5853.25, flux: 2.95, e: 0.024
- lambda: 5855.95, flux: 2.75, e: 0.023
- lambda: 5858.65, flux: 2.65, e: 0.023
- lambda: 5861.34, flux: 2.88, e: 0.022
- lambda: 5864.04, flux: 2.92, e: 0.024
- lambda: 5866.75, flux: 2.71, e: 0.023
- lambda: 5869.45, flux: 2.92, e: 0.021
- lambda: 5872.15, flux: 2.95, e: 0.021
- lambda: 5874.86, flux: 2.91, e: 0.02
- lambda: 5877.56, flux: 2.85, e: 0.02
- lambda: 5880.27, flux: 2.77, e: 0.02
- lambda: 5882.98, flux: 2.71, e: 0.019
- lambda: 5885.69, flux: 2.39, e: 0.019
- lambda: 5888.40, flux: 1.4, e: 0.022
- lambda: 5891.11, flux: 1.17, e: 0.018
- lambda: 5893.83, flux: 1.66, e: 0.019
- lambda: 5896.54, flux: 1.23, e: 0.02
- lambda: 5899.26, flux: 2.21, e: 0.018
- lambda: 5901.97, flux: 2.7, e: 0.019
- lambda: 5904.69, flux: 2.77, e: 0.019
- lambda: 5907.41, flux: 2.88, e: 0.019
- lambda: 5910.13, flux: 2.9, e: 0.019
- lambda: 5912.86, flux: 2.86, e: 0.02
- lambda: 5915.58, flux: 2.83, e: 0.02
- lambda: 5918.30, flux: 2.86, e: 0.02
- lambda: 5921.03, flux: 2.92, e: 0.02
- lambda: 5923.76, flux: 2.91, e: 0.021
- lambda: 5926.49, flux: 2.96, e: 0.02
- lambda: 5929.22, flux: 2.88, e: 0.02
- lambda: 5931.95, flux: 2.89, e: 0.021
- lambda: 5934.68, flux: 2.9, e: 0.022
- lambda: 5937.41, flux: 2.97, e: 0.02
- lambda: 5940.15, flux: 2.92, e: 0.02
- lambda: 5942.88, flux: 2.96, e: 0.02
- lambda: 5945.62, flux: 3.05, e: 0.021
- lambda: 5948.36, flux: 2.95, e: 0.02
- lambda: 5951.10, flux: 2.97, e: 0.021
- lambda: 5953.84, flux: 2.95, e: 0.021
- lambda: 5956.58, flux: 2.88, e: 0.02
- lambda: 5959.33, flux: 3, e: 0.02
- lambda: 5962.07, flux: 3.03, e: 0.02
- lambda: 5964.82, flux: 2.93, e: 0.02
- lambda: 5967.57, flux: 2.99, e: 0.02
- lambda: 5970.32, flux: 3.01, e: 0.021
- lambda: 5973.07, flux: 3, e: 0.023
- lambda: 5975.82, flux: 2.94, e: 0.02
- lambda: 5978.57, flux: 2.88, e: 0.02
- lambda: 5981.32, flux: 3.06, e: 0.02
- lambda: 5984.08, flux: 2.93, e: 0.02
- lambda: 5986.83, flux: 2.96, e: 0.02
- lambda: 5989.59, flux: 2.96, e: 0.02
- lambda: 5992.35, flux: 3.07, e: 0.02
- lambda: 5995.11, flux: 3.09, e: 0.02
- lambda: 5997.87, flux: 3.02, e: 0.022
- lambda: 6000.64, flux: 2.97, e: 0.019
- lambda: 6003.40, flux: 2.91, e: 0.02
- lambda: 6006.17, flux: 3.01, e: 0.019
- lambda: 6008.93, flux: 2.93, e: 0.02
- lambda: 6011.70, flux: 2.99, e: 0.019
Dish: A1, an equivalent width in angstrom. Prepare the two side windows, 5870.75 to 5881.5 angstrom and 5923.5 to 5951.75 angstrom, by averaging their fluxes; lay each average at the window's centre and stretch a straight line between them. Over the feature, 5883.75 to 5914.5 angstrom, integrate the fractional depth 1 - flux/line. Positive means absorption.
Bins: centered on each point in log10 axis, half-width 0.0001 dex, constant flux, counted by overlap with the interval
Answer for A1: 7.3 angstrom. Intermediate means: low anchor 2.87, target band 2.21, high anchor 2.94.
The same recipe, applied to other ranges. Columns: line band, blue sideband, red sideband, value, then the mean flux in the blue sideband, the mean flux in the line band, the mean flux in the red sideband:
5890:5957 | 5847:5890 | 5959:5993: 3.9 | 2.72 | 2.69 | 2.98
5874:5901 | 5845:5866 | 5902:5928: 7.0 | 2.87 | 2.12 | 2.87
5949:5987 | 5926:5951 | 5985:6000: 0.2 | 2.94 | 2.97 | 3.01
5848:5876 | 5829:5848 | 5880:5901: -4.1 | 3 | 2.86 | 1.91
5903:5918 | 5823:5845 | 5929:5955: 0.6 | 2.99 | 2.85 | 2.95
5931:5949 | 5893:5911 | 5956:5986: -1.8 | 2.34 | 2.95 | 2.97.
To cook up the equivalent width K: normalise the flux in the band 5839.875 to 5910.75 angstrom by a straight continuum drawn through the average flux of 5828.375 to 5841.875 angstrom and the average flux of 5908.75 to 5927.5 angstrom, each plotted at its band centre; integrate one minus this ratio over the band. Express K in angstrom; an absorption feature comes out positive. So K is 8.7 angstrom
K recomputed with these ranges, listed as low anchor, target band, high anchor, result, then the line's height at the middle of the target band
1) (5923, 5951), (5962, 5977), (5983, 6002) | 0.0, 2.98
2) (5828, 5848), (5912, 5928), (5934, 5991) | 0.5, 2.98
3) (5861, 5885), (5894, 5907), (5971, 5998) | 2.9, 2.87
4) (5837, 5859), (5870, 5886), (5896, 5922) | 0.0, 2.79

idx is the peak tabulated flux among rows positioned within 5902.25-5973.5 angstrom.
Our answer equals 3.05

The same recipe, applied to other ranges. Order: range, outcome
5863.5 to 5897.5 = 2.95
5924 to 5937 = 2.96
